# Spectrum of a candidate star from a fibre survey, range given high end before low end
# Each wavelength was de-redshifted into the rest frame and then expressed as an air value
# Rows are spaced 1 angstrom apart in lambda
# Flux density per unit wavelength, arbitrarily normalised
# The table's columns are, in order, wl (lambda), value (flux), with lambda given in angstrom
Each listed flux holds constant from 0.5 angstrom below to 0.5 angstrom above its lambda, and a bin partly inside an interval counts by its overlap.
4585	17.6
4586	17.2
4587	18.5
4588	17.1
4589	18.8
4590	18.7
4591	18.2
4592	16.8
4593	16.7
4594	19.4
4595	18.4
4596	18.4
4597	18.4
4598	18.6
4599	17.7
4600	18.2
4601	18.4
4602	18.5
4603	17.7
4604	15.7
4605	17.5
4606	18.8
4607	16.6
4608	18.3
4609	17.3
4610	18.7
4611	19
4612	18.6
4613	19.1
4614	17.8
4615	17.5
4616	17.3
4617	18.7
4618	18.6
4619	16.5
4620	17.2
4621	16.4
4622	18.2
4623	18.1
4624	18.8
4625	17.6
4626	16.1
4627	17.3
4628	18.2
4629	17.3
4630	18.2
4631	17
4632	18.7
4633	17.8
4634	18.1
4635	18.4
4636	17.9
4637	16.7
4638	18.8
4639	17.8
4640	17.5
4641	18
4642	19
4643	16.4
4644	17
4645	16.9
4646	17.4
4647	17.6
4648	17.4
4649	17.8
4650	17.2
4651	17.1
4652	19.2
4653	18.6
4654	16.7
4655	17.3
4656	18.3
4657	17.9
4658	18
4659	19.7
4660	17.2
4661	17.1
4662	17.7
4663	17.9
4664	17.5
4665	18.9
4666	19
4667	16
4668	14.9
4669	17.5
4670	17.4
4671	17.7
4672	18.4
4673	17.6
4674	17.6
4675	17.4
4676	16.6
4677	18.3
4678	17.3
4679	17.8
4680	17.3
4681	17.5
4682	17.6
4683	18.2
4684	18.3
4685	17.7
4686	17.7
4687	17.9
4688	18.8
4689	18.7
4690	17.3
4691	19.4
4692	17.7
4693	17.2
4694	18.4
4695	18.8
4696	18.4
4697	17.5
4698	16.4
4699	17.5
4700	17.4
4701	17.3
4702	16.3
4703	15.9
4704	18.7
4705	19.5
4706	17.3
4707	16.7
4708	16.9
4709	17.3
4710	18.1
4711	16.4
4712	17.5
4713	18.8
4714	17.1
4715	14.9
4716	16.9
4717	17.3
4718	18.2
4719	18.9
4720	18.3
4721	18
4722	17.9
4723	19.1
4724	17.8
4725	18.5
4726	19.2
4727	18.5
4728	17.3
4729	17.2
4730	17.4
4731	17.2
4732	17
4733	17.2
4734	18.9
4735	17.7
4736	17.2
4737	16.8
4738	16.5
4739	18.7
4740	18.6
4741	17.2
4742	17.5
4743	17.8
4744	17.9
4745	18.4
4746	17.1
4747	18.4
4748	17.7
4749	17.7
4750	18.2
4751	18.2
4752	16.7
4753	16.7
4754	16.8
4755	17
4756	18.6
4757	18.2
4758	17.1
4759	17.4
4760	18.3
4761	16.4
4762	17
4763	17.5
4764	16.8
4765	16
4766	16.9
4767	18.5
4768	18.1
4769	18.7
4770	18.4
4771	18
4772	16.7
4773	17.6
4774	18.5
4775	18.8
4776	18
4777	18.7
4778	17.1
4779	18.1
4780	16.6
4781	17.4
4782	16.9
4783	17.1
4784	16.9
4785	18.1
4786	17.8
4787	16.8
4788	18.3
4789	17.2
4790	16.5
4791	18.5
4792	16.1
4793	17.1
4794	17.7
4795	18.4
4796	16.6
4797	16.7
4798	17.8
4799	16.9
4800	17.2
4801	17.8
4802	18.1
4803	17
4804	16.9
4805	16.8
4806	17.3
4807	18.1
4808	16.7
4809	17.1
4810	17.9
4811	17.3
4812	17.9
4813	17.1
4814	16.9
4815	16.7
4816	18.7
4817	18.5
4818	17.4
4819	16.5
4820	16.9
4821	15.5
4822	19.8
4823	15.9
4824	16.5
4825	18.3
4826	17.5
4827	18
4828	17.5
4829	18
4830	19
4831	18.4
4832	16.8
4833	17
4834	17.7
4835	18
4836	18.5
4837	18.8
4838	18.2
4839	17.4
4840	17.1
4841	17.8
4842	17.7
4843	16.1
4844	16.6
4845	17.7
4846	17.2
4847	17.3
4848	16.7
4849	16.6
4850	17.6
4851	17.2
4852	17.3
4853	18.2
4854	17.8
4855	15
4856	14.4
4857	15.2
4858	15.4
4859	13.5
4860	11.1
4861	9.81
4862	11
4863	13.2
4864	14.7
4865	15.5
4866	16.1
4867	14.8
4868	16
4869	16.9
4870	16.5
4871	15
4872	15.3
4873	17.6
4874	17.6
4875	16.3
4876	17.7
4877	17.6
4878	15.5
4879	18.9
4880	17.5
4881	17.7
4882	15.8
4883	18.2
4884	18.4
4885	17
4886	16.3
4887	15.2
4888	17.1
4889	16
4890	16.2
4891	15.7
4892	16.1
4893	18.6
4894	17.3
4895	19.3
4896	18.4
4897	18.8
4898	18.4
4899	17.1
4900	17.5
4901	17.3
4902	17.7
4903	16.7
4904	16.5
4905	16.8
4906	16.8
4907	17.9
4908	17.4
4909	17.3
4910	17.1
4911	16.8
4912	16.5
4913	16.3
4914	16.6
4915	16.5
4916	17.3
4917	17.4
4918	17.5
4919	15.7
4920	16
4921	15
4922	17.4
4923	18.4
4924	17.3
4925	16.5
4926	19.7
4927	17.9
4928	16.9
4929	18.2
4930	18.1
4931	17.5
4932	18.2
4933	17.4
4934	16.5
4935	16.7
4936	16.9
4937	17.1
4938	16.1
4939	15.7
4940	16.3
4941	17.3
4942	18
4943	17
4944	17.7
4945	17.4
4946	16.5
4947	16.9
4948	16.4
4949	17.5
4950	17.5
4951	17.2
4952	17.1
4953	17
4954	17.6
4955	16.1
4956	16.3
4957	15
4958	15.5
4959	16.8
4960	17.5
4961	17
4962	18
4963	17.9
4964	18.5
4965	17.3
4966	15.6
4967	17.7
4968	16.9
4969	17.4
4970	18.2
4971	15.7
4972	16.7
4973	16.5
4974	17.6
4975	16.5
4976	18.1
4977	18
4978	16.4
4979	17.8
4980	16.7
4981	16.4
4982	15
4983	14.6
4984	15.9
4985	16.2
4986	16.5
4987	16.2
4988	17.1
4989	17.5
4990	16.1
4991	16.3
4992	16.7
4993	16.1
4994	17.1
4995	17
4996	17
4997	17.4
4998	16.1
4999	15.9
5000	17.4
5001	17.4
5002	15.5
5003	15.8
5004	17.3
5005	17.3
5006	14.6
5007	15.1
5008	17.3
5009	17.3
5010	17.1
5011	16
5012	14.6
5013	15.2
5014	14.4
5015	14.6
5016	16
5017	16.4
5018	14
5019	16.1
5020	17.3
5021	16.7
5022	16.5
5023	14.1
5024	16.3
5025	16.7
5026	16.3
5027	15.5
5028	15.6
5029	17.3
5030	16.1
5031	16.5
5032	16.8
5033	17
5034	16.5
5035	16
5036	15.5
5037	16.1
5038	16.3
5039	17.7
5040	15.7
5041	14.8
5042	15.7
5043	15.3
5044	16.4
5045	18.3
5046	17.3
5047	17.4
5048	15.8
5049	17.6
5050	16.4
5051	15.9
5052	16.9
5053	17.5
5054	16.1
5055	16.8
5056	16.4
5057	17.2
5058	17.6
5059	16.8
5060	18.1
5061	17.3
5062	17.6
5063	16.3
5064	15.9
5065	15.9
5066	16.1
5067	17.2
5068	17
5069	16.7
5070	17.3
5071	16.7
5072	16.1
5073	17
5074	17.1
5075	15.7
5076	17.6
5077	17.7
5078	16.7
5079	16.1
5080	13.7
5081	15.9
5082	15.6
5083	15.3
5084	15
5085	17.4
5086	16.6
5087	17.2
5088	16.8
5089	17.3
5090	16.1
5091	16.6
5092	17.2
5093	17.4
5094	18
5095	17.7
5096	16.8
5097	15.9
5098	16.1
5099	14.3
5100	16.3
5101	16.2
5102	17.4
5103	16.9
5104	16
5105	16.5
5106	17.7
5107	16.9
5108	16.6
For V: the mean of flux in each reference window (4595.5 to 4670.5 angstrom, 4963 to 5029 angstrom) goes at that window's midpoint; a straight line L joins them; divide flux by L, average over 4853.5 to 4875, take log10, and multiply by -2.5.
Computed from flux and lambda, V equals 0.137 mag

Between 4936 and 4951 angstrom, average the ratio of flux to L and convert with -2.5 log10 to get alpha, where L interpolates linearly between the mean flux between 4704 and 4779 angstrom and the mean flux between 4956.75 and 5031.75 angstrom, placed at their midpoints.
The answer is -0.02 mag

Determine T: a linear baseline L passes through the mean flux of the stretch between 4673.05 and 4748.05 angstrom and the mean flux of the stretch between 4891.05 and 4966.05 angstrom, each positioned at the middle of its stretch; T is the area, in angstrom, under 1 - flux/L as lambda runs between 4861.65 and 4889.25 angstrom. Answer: 1.6 angstrom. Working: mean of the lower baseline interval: 17.7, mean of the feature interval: 16.3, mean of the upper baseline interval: 17.1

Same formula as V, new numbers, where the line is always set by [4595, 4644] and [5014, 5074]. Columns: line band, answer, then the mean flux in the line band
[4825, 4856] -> -0.021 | 17.5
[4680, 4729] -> -0.011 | 17.8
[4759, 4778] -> -0.020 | 17.7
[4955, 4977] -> -0.018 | 17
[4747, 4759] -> -0.009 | 17.6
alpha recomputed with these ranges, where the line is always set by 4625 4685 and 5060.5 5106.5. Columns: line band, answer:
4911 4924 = 0.02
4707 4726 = -0.01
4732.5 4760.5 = -0.01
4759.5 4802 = -0.01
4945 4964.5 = -0.01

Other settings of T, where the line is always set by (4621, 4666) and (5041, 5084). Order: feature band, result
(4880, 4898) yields -0.2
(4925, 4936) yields -0.4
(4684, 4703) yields -0.1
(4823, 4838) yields -0.5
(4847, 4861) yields 1.2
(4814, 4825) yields 0.0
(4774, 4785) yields -0.2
